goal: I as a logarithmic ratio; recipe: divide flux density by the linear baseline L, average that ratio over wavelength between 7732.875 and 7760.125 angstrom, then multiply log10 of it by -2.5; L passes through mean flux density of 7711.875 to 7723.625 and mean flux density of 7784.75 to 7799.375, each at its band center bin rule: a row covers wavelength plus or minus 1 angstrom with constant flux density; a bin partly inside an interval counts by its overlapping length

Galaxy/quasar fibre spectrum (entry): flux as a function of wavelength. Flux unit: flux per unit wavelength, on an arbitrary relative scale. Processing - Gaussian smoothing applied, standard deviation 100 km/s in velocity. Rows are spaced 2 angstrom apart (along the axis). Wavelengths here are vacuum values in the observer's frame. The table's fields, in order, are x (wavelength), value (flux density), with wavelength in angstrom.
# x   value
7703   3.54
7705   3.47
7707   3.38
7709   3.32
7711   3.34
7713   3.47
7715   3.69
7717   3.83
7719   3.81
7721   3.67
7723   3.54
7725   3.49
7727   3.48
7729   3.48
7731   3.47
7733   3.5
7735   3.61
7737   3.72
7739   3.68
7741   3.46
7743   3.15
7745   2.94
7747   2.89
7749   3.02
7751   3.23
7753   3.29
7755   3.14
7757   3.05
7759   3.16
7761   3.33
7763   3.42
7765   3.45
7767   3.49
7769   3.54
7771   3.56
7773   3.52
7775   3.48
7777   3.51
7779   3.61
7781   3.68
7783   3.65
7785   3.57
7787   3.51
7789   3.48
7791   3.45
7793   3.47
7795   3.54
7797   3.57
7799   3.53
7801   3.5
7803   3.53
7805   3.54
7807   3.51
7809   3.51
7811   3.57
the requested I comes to 0.11 mag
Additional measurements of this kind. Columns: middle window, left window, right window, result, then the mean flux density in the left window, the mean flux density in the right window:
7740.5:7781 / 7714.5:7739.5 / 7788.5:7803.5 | 0.08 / 3.61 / 3.51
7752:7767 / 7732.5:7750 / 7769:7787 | 0.05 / 3.33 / 3.57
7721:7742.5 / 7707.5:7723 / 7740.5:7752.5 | -0.07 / 3.58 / 3.11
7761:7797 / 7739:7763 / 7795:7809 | -0.05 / 3.18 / 3.53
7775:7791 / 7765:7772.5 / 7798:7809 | -0.01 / 3.52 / 3.52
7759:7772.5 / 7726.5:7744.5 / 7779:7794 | 0.03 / 3.49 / 3.55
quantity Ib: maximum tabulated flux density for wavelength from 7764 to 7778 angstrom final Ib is 3.56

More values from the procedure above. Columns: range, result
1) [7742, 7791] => 3.68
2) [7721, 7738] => 3.72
